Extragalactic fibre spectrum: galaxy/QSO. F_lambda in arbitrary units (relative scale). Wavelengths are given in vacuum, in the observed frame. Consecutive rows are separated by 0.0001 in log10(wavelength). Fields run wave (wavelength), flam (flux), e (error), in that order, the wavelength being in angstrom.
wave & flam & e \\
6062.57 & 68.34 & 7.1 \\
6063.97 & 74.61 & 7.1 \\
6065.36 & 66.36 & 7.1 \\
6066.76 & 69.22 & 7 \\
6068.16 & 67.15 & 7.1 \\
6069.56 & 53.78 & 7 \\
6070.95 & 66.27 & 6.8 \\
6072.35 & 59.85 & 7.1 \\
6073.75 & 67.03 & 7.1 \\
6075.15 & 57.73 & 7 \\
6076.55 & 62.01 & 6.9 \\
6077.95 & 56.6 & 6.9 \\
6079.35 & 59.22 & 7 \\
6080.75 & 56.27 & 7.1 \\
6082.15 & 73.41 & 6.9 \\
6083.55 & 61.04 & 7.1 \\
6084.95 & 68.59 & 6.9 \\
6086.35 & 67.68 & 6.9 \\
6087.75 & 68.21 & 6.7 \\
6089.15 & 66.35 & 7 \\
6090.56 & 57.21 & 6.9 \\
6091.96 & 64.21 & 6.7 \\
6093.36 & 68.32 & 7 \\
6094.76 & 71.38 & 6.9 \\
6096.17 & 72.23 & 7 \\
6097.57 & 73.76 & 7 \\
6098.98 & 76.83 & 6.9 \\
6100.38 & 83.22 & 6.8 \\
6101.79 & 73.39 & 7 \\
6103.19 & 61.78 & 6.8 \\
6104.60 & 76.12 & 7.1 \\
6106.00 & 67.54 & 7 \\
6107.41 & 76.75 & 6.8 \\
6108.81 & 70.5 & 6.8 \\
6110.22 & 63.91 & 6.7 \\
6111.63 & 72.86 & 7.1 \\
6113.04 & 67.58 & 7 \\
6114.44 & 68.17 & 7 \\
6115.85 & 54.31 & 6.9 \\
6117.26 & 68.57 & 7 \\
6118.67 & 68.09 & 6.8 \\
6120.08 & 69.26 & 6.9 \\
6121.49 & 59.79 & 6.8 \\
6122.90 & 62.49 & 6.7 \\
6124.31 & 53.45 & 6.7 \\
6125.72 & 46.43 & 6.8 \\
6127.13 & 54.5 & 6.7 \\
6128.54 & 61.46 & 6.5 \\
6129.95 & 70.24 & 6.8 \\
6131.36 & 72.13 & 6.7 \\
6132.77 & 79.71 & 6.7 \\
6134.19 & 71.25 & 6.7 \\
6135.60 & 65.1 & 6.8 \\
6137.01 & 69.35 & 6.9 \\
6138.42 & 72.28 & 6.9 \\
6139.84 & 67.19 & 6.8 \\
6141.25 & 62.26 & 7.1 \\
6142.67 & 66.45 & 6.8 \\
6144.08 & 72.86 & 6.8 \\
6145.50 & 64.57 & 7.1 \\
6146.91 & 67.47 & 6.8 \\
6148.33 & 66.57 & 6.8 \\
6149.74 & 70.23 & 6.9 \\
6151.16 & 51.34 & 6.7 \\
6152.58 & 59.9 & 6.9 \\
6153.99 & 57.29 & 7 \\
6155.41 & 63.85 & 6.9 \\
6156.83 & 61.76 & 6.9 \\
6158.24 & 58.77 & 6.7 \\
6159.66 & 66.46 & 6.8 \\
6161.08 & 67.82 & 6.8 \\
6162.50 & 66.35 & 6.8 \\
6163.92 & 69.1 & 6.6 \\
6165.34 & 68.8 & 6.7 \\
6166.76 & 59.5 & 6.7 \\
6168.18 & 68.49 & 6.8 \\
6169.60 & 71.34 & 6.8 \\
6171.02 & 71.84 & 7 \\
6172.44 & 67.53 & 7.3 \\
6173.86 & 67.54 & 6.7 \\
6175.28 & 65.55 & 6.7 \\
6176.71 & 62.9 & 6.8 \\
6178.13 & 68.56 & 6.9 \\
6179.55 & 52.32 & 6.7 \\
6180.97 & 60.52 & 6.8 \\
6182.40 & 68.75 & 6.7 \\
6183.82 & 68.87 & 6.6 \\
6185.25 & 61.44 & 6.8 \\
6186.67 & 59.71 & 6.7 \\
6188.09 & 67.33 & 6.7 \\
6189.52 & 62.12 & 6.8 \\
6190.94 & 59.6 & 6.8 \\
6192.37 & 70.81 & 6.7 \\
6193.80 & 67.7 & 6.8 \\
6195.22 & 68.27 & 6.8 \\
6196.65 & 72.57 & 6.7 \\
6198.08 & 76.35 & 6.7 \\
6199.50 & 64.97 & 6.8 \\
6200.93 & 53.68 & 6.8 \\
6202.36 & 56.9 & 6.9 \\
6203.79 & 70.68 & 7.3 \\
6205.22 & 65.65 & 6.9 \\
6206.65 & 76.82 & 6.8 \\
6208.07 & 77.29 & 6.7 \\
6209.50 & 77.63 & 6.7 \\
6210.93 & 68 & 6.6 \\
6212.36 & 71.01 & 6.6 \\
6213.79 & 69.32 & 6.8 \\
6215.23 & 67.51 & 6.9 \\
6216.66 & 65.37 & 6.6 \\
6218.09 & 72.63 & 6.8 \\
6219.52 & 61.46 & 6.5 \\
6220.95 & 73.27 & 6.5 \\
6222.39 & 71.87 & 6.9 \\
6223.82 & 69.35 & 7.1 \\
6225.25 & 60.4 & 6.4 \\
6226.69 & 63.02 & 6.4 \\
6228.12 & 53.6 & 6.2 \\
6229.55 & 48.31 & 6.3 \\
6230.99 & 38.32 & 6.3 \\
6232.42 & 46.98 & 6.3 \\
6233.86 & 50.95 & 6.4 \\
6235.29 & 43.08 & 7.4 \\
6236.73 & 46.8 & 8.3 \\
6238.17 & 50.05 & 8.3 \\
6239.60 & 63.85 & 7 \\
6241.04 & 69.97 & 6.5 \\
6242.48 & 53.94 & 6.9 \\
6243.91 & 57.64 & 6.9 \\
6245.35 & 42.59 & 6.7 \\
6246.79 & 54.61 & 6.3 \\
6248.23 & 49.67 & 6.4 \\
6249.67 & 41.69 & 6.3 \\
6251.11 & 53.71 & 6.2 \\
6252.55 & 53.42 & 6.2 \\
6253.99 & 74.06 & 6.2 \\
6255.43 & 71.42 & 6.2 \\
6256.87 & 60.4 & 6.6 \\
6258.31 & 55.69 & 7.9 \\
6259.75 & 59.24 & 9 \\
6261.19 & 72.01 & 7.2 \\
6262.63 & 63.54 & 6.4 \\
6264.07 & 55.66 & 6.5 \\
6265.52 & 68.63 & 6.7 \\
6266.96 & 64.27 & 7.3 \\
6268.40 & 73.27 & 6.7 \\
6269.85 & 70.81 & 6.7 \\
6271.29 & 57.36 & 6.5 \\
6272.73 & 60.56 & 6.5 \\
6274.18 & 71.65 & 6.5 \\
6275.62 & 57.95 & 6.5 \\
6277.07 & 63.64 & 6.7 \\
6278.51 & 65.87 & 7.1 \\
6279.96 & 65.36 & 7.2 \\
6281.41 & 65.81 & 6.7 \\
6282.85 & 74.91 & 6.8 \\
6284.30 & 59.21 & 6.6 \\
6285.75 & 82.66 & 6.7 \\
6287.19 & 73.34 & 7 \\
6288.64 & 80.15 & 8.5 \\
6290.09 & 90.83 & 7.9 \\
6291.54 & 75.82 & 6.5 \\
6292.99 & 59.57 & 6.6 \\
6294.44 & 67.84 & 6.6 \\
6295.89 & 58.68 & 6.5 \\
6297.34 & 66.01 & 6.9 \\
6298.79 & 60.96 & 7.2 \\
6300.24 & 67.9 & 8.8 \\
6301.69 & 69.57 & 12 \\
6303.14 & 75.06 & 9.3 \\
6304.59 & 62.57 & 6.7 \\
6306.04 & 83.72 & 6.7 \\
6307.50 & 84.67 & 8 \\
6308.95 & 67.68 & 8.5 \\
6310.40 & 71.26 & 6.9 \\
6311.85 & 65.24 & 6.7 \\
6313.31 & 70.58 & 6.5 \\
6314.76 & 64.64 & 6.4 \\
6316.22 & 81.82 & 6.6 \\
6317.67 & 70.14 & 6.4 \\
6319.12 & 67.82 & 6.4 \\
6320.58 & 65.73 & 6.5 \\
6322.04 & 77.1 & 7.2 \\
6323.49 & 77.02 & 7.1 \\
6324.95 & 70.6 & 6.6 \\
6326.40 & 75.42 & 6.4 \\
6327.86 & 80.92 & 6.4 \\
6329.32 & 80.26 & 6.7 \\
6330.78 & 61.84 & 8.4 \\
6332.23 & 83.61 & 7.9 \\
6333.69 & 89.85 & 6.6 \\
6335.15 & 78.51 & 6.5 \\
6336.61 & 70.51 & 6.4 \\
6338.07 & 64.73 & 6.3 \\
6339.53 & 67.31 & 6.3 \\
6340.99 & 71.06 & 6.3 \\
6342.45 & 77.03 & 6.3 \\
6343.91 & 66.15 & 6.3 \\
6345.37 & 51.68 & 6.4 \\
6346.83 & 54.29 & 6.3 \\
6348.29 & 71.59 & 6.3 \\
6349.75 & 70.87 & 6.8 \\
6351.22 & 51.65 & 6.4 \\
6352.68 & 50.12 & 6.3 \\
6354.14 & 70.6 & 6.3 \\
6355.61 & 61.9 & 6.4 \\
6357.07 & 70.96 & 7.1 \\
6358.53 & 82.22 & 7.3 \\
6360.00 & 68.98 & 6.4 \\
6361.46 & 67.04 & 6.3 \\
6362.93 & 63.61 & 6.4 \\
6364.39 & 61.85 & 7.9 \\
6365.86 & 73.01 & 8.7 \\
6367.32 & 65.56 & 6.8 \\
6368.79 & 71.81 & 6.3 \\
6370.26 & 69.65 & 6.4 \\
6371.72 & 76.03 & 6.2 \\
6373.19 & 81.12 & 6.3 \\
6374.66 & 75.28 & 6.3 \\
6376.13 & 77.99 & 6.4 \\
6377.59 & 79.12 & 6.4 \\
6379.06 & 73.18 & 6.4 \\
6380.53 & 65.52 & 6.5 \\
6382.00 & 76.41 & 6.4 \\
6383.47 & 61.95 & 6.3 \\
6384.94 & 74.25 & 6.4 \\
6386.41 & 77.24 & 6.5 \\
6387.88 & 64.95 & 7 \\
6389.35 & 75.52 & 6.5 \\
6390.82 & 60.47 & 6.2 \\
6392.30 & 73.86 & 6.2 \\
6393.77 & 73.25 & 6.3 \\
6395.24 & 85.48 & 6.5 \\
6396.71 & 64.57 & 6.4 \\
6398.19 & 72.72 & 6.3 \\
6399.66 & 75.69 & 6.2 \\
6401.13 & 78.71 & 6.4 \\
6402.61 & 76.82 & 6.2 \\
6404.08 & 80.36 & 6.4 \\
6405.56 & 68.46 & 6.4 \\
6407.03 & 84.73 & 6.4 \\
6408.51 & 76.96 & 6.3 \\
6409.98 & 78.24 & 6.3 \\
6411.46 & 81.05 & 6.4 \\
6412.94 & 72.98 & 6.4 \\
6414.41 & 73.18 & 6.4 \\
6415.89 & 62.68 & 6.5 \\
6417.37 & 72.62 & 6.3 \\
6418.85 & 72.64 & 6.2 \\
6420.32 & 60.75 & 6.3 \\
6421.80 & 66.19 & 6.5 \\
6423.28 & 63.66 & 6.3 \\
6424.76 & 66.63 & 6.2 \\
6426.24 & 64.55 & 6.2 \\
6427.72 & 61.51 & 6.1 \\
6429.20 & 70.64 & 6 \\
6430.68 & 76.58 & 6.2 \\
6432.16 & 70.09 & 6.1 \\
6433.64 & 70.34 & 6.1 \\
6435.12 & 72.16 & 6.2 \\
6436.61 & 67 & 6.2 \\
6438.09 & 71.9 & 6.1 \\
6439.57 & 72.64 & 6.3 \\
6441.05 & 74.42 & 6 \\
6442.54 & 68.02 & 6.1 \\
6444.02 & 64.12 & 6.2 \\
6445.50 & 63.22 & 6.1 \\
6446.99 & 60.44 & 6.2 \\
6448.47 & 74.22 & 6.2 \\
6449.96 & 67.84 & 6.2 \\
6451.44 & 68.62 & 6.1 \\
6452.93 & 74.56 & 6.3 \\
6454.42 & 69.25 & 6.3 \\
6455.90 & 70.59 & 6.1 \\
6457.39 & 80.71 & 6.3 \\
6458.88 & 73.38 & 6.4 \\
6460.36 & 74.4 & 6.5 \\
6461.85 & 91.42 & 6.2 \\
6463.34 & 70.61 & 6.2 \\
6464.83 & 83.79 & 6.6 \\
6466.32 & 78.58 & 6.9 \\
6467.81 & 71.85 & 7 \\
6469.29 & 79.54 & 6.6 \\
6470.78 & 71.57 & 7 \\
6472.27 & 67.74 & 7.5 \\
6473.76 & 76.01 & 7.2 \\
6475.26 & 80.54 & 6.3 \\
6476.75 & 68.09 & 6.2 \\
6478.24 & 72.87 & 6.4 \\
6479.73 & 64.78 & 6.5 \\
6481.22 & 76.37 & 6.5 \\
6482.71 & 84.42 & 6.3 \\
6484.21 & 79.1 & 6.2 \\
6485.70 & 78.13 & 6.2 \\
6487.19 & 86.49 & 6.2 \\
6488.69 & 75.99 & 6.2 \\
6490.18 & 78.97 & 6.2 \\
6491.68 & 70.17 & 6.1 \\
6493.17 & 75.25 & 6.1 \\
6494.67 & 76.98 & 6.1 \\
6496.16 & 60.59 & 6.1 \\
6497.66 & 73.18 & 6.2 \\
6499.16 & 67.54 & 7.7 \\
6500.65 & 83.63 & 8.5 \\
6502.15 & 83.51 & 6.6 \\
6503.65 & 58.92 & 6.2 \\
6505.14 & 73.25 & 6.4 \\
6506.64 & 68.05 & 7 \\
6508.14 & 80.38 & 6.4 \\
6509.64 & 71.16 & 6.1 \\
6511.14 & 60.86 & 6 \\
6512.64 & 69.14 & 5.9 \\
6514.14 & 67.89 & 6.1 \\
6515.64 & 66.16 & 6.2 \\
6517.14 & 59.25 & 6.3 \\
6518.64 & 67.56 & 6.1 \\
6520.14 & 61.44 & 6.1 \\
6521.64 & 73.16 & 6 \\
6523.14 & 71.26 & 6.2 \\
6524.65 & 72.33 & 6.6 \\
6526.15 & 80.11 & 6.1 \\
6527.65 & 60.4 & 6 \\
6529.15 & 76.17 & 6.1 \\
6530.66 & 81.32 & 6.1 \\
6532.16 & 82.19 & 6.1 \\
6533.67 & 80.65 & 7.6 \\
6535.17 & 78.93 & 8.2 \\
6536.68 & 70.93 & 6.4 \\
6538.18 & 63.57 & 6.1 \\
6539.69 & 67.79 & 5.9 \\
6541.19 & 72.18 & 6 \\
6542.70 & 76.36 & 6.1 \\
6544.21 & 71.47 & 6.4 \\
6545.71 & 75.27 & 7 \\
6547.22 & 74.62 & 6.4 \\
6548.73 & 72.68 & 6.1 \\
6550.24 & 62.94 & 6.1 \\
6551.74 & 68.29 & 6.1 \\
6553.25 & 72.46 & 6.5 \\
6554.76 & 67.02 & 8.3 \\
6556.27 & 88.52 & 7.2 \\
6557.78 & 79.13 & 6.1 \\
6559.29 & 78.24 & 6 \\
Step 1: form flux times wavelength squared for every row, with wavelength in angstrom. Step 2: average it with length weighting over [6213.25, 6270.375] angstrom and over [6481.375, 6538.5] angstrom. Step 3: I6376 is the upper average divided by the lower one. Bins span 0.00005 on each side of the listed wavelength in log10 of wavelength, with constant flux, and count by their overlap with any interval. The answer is 1.3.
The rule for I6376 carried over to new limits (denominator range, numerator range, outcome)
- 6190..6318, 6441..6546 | 1.21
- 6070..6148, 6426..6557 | 1.23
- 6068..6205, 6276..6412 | 1.16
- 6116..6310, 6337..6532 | 1.19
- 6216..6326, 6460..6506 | 1.25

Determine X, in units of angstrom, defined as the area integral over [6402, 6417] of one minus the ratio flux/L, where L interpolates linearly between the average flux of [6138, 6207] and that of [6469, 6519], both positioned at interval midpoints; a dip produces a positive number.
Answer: -1.0 angstrom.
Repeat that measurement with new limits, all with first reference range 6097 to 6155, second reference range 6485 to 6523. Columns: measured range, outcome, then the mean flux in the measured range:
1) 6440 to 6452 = 0.5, 67.7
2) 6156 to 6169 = 0.4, 65.3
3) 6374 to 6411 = -2.1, 74.1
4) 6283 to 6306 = -0.6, 70.5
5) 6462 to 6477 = -1.0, 75.7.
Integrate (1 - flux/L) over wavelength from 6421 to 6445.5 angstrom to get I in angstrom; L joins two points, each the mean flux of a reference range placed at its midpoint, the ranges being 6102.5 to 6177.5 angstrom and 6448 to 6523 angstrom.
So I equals 1.17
